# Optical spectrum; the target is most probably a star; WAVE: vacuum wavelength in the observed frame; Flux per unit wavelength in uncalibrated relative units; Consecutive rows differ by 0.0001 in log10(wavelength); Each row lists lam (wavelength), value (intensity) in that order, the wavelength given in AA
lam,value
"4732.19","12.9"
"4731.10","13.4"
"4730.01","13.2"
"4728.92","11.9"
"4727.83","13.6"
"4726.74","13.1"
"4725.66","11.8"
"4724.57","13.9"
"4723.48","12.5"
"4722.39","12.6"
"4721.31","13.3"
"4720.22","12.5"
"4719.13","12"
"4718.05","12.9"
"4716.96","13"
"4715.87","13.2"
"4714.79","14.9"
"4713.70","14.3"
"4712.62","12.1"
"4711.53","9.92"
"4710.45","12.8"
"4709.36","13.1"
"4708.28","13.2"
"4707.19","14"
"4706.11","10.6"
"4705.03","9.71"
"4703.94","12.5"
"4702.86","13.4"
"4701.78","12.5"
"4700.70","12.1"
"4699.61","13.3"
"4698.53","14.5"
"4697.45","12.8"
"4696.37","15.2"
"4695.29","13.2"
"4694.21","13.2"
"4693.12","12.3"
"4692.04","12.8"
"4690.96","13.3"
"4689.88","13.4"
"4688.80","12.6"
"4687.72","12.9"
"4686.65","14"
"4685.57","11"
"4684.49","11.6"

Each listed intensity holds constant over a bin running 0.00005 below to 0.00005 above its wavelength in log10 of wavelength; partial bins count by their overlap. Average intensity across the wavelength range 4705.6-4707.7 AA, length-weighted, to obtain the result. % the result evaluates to 12.3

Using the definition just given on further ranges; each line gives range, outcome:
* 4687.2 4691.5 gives 13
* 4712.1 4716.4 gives 13.7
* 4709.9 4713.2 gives 11.6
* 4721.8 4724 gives 12.6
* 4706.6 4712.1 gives 12.6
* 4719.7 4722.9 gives 12.8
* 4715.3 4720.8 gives 12.7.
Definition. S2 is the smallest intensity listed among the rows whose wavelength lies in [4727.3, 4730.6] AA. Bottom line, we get 11.9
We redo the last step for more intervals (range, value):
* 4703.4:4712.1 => 9.71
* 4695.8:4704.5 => 12.1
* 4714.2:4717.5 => 13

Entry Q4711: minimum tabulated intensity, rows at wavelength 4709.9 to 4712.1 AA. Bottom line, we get 9.92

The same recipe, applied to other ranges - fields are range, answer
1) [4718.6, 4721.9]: 12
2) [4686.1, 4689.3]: 12.6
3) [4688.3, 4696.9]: 12.3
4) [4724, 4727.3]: 11.8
